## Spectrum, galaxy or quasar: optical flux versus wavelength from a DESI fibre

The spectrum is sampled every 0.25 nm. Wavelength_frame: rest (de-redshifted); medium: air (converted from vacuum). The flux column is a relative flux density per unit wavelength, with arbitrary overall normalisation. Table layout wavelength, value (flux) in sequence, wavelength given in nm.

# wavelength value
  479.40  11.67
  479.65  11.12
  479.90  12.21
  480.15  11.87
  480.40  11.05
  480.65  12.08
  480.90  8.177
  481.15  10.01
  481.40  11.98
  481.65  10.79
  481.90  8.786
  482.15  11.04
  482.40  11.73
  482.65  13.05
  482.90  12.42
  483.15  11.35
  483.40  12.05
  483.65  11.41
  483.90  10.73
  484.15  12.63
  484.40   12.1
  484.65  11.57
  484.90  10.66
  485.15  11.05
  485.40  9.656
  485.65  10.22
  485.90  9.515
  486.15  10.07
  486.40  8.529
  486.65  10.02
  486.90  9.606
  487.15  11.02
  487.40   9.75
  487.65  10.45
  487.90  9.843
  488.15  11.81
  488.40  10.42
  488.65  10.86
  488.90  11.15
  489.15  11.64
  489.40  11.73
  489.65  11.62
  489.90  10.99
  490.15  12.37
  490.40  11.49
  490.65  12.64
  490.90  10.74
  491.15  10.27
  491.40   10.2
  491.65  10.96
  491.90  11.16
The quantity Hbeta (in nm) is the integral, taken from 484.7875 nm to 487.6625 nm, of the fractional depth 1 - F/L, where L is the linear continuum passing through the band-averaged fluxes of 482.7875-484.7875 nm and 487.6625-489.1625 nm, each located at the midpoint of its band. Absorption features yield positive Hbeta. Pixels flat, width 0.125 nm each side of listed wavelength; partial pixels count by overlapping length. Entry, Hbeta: 0.32 nm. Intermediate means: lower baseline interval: 11.8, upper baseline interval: 10.9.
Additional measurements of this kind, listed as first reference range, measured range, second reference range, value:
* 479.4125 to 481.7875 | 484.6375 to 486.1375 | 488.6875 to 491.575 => 0.11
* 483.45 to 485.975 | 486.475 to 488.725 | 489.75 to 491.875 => 0.15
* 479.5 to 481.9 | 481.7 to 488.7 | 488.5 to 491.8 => 0.18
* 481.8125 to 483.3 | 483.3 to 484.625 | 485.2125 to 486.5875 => -0.13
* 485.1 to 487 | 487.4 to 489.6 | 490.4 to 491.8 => -0.12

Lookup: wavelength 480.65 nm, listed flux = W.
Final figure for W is 12.08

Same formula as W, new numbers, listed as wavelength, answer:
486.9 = 9.606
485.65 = 10.22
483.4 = 12.05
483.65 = 11.41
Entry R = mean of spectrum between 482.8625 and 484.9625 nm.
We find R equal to 11.7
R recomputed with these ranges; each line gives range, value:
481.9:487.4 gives 10.9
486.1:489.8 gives 10.6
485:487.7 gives 9.98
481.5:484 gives 11.3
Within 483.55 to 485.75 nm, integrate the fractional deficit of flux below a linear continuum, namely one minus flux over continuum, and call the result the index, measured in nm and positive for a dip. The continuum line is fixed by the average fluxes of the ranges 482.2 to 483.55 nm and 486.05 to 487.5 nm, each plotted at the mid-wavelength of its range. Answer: -0.02 nm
